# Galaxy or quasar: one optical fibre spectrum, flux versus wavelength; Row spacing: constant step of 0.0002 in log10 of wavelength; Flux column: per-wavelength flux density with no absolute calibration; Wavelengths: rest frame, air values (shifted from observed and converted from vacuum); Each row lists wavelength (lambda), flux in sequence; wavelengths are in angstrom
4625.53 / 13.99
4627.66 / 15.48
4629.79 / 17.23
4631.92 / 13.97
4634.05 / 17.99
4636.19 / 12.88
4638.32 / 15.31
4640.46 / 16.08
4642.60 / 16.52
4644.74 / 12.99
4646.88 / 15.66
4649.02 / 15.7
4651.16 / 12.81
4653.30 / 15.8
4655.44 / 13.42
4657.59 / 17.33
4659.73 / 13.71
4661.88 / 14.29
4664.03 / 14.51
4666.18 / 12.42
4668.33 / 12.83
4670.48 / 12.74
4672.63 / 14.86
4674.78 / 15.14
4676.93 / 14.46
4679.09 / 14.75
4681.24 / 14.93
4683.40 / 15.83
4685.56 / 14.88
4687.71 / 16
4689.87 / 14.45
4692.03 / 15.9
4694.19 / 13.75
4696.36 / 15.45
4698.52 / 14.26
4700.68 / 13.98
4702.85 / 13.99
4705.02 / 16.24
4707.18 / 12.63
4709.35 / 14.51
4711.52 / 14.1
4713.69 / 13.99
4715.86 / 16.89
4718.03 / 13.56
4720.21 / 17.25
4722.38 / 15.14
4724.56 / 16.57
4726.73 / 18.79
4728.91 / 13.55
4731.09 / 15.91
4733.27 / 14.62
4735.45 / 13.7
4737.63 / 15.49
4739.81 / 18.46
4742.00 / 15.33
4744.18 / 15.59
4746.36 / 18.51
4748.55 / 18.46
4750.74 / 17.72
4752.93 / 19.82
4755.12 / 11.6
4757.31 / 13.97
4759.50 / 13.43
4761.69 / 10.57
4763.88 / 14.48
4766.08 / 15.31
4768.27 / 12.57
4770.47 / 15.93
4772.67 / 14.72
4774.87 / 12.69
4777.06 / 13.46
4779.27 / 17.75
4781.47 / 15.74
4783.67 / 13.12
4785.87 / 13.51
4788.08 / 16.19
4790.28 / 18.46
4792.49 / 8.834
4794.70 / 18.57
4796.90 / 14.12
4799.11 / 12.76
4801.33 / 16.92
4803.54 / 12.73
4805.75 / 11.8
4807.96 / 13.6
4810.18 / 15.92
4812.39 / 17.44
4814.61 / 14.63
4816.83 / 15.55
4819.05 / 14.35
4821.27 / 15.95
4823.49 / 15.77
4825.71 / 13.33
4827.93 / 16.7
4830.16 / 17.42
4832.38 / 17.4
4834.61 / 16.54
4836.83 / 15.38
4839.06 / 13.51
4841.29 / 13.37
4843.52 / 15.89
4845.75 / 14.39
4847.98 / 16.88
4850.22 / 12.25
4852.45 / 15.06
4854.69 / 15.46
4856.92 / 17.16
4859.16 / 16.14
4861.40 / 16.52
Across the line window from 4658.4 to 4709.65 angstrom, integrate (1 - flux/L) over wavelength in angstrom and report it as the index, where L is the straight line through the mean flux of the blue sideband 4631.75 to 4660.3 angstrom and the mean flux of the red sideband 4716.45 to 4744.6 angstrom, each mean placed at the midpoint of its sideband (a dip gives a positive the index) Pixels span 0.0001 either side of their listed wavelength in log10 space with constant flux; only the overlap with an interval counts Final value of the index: 3.0 angstrom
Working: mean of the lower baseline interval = 15.1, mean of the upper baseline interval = 15.7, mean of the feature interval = 14.5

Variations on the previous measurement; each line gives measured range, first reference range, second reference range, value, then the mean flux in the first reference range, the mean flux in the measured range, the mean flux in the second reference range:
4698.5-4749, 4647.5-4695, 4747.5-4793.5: -2.9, 14.6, 15.5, 14.7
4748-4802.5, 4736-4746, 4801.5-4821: 2.5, 16.3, 14.8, 14.7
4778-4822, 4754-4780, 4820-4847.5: -0.7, 13.8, 14.9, 15.5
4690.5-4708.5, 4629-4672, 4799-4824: 0.3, 14.7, 14.5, 14.8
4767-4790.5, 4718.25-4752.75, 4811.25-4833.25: 1.9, 16.4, 14.8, 15.8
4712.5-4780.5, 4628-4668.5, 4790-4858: -1.7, 14.9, 15.3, 15.1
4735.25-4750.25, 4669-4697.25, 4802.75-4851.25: -1.8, 14.8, 16.7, 15.1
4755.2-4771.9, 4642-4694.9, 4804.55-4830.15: 1.4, 14.6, 13.6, 15.1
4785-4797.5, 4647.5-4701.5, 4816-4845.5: 0.2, 14.6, 15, 15.4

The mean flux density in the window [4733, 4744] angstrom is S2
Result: 15.6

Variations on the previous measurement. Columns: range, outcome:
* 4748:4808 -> 14.6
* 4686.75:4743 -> 15.2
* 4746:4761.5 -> 15.8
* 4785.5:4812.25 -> 14.6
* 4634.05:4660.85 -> 15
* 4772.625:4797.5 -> 14.8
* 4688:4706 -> 14.8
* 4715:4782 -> 15.4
